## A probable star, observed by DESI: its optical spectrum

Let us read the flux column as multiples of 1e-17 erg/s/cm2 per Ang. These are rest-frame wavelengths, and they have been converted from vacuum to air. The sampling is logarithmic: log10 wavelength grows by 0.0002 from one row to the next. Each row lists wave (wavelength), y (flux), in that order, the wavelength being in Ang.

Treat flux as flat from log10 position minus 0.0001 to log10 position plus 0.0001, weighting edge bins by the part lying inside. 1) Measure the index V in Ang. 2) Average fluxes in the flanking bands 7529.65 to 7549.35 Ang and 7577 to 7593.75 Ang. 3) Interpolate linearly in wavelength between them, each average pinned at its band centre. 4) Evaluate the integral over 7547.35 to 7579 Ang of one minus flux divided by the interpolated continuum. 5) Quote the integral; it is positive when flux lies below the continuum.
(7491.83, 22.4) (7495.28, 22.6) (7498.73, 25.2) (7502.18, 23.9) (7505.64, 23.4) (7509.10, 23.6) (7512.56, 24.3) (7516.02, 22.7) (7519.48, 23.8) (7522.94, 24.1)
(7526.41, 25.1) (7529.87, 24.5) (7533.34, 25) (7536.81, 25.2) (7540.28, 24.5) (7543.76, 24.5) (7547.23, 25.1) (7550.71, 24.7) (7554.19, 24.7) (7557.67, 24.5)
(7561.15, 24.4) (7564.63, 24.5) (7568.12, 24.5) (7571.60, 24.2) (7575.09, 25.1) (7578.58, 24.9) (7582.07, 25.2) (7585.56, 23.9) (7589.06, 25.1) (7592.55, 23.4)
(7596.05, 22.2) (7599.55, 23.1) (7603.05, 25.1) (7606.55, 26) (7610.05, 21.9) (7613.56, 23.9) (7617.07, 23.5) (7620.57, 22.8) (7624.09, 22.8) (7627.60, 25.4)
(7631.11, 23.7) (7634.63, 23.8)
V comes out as 0.1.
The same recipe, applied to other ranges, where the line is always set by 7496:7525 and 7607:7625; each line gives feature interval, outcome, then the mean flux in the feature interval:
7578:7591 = -0.75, 24.7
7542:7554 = -0.58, 24.7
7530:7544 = -0.66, 24.8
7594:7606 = -0.22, 23.7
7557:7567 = -0.40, 24.5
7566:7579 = -0.65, 24.6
